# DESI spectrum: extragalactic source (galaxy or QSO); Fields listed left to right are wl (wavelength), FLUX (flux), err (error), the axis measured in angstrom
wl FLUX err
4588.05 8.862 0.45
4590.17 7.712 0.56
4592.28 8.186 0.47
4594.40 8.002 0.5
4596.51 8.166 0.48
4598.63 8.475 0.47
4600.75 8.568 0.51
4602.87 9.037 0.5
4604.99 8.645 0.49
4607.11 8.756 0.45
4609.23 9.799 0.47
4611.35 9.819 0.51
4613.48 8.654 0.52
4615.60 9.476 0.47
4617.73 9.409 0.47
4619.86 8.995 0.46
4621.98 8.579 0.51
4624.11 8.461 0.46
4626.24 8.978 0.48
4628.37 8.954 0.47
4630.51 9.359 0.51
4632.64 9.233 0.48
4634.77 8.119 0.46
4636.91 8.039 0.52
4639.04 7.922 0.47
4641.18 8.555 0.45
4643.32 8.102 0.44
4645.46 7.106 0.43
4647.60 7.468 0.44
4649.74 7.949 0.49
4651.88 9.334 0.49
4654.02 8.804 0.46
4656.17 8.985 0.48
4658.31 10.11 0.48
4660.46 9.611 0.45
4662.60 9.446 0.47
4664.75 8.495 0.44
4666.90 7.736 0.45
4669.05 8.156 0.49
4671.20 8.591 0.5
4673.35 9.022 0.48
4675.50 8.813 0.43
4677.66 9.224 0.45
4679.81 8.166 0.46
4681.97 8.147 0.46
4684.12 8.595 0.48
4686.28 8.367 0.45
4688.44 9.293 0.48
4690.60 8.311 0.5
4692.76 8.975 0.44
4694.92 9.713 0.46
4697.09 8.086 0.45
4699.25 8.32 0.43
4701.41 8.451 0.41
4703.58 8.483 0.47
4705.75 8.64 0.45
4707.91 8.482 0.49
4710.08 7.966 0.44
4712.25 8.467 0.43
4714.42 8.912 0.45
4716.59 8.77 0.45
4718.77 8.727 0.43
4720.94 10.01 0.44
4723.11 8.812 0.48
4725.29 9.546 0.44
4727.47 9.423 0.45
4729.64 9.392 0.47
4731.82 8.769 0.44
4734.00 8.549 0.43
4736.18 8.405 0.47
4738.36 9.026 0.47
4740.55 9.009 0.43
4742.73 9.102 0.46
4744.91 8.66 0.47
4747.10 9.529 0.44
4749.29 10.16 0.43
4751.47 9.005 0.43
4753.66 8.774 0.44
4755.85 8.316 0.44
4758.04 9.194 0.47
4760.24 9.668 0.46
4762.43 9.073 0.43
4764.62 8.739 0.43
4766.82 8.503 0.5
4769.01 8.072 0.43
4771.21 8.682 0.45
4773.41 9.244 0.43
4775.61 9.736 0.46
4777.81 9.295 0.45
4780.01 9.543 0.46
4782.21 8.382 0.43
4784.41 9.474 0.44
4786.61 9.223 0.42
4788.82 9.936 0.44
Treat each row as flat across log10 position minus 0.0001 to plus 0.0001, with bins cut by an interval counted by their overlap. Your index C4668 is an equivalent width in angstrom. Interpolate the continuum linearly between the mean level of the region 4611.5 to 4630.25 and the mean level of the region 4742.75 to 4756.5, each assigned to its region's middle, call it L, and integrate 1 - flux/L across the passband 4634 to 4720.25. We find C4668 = 4.5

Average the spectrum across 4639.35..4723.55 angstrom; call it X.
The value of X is 8.64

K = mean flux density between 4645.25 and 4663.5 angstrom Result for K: 8.83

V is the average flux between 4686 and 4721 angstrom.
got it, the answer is 8.67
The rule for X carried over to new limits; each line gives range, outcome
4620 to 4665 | 8.66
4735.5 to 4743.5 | 8.9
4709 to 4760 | 8.99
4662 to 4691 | 8.59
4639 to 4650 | 7.83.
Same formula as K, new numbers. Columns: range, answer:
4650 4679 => 8.91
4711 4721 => 8.85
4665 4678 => 8.55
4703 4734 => 8.88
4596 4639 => 8.86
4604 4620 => 9.21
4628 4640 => 8.59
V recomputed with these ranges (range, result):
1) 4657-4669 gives 9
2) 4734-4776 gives 8.97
